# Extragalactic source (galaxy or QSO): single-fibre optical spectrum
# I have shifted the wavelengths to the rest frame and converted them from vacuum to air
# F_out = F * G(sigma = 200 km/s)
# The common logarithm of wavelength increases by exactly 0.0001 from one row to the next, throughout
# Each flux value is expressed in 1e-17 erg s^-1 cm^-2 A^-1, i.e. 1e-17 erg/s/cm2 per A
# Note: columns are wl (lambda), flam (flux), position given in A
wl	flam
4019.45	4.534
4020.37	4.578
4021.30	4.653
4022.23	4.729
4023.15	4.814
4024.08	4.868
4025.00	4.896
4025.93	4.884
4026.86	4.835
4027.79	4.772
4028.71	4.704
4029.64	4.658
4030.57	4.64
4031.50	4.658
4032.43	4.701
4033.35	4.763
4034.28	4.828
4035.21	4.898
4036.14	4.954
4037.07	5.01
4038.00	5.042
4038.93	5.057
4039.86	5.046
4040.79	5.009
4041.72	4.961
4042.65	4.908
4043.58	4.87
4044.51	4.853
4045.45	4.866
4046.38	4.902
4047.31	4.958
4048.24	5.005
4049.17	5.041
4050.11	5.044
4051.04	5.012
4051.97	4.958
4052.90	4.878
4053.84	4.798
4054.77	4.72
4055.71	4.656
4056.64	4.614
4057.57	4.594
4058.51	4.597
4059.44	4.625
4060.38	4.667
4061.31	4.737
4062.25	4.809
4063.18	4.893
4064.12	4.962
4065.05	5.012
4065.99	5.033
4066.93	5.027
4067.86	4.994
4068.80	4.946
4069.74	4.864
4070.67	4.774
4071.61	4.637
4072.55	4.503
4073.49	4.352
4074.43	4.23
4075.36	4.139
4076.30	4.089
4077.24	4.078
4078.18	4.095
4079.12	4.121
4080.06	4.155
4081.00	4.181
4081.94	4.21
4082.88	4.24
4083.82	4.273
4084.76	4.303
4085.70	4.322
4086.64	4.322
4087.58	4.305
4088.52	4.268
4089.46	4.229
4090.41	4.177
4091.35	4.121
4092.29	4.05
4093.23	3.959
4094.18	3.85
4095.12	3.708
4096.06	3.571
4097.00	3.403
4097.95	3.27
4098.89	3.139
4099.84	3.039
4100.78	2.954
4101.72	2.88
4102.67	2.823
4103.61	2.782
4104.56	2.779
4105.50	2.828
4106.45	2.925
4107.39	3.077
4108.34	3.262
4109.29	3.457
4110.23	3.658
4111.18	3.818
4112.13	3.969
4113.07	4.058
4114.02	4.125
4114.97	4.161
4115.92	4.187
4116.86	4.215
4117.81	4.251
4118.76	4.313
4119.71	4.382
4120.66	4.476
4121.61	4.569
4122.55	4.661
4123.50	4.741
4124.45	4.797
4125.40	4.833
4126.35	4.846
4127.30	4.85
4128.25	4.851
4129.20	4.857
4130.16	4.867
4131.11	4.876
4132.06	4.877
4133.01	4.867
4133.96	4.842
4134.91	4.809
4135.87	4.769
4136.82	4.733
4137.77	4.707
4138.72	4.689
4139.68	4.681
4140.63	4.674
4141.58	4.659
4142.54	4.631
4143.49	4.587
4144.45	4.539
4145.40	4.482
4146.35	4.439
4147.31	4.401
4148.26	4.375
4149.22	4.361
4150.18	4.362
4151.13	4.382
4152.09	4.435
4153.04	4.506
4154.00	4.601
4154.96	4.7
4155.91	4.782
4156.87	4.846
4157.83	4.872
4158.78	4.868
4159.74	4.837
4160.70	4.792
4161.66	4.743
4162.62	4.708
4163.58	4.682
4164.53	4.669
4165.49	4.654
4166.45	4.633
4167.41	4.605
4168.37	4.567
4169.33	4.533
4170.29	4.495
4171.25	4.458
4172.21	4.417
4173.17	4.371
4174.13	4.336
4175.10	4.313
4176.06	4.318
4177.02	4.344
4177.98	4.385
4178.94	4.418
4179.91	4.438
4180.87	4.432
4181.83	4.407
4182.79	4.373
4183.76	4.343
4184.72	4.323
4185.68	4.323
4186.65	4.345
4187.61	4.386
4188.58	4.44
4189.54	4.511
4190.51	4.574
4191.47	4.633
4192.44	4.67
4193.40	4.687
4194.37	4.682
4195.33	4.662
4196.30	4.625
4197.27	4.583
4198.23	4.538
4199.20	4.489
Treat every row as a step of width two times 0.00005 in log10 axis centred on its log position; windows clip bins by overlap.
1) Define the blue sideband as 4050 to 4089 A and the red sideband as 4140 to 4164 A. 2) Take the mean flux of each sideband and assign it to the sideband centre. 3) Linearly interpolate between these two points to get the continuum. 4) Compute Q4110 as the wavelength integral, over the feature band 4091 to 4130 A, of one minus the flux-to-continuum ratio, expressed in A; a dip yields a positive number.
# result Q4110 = 6.1 A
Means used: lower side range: 4.57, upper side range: 4.61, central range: 3.87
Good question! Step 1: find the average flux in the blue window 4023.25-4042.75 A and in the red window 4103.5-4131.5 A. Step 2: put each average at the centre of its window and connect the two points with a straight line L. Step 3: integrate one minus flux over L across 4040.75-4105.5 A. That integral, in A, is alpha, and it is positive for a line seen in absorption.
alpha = 2.8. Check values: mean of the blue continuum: 4.86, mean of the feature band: 4.33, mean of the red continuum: 4.13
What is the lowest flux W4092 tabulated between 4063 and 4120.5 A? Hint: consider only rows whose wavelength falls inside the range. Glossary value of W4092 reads 2.779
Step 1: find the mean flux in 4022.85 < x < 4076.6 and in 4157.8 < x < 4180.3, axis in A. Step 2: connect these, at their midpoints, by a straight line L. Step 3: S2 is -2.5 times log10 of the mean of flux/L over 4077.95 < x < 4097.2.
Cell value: 0.15 mag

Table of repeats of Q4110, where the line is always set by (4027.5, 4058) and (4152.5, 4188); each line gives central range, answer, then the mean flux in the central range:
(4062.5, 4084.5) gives 1.2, 4.51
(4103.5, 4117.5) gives 3.3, 3.58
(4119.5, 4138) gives -0.5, 4.77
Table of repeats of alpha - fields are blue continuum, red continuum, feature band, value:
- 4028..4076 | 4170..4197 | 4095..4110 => 5.0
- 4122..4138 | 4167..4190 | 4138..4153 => 0.5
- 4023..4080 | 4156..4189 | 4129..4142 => -0.5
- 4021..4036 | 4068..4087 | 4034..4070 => -2.5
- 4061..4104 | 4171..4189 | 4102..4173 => -2.0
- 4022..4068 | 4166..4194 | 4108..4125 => 1.7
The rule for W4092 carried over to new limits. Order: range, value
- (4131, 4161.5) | 4.361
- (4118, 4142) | 4.313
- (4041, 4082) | 4.078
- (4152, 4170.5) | 4.435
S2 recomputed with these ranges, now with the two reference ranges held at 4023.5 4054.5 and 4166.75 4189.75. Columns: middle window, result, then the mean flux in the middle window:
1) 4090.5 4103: 0.33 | 3.47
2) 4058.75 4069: -0.02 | 4.88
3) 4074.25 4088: 0.13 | 4.21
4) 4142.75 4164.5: -0.03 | 4.61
